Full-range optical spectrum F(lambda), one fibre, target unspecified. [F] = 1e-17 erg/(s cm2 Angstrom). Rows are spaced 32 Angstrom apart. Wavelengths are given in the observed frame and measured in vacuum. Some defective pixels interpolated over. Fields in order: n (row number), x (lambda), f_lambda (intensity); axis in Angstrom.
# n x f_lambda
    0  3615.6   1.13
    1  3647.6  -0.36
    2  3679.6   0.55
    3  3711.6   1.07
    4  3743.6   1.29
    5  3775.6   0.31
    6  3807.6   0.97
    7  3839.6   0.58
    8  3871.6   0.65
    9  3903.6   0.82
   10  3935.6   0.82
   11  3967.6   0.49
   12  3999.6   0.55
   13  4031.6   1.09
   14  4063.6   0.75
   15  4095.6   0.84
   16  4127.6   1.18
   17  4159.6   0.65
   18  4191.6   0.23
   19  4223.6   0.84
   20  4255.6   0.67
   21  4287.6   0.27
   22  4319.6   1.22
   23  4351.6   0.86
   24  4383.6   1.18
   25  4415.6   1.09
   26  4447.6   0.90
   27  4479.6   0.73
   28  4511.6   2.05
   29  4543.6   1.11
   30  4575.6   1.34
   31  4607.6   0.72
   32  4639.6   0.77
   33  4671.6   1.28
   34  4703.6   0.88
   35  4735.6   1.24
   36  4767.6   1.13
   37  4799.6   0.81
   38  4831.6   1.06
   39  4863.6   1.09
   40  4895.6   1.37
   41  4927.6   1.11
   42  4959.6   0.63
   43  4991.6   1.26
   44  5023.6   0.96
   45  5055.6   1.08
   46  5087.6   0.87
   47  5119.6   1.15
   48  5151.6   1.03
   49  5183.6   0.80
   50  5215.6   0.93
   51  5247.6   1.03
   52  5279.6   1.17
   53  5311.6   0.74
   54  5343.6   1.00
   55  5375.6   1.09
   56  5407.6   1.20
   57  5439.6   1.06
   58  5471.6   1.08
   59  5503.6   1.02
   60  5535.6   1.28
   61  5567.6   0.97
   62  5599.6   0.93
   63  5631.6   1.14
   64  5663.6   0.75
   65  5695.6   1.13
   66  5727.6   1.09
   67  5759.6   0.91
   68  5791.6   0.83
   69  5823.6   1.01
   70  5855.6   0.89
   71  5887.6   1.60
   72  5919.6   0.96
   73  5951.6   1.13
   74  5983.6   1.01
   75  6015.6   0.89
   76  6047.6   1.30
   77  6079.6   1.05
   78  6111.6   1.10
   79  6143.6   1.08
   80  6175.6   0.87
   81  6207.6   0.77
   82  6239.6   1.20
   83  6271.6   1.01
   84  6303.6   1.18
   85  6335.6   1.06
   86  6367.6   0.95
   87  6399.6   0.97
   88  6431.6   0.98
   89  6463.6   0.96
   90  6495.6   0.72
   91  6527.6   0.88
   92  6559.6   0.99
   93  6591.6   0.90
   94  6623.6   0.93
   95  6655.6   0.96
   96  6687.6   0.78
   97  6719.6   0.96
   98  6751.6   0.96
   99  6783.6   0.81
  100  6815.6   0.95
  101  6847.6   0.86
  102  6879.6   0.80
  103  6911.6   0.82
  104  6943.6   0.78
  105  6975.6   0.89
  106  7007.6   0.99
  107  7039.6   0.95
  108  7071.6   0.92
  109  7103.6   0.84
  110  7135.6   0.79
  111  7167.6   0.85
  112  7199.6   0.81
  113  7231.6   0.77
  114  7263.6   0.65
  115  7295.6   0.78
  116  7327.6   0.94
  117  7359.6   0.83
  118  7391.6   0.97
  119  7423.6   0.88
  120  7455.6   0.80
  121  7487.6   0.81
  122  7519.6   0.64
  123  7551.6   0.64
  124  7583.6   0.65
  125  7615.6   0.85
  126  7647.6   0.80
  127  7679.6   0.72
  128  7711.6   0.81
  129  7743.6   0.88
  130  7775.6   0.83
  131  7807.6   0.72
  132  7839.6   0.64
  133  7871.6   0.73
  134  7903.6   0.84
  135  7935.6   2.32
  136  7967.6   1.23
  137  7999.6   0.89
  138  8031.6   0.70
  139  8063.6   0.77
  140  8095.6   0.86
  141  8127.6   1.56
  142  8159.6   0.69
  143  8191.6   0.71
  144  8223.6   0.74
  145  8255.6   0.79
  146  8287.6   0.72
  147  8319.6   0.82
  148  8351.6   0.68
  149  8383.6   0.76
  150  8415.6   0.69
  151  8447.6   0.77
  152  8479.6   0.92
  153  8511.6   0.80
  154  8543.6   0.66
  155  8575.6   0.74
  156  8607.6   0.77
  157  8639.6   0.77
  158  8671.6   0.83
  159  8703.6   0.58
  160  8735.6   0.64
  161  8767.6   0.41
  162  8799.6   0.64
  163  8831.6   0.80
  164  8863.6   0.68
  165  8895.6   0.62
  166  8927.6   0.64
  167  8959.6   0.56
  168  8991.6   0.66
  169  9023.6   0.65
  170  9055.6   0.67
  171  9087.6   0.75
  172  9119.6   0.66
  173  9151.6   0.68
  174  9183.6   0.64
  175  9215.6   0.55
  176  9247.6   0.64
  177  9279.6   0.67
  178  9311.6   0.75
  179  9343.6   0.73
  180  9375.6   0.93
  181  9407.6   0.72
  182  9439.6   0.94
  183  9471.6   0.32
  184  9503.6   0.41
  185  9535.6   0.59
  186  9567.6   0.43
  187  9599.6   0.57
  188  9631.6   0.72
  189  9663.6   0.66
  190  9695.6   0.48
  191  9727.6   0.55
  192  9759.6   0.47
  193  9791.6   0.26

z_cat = 0.209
